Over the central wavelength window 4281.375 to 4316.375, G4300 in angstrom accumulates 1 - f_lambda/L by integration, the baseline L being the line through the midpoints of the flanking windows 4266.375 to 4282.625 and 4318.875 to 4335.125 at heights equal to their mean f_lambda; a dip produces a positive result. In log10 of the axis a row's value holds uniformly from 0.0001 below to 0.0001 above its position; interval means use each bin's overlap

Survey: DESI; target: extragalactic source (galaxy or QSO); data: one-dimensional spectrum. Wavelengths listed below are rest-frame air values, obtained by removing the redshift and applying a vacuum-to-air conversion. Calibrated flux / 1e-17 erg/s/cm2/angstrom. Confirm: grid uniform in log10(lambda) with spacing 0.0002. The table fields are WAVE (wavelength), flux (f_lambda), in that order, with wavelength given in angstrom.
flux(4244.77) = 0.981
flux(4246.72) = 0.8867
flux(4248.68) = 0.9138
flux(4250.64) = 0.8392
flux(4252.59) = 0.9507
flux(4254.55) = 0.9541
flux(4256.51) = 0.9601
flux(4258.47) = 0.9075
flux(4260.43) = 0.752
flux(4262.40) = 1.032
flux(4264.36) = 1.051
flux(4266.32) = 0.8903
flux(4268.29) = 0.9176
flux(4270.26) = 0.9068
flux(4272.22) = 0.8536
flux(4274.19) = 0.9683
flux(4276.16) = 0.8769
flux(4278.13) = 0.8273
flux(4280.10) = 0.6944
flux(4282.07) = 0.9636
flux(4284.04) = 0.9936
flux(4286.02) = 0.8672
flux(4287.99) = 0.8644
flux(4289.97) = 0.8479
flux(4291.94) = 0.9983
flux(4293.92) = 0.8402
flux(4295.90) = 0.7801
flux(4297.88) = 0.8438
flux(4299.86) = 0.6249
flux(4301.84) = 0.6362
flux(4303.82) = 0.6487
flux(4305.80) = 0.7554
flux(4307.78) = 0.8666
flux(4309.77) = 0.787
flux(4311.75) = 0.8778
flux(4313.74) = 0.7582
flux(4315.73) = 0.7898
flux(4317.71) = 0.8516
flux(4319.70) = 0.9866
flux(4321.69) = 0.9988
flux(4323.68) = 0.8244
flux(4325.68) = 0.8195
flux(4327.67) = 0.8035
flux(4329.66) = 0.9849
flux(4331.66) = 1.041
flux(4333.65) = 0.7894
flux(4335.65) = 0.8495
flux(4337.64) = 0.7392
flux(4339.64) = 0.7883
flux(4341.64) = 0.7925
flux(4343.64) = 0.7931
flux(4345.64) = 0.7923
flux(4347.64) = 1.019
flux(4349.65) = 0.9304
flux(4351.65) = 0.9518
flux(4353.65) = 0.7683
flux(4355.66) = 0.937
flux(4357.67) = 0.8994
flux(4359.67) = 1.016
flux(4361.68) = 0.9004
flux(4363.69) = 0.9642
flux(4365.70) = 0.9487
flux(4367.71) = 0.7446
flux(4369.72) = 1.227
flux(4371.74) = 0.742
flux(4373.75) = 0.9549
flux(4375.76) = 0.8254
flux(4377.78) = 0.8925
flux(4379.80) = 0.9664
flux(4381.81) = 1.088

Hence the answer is 2.7 angstrom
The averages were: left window 0.874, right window 0.903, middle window 0.818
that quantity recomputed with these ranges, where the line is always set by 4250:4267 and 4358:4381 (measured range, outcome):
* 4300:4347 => 5.3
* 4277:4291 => 0.9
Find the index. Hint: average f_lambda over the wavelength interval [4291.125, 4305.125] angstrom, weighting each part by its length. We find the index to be 0.764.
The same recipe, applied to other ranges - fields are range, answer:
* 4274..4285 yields 0.882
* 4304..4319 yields 0.807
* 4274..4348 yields 0.839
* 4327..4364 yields 0.881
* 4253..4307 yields 0.862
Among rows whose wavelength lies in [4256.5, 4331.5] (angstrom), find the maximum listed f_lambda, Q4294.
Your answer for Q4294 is 1.051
